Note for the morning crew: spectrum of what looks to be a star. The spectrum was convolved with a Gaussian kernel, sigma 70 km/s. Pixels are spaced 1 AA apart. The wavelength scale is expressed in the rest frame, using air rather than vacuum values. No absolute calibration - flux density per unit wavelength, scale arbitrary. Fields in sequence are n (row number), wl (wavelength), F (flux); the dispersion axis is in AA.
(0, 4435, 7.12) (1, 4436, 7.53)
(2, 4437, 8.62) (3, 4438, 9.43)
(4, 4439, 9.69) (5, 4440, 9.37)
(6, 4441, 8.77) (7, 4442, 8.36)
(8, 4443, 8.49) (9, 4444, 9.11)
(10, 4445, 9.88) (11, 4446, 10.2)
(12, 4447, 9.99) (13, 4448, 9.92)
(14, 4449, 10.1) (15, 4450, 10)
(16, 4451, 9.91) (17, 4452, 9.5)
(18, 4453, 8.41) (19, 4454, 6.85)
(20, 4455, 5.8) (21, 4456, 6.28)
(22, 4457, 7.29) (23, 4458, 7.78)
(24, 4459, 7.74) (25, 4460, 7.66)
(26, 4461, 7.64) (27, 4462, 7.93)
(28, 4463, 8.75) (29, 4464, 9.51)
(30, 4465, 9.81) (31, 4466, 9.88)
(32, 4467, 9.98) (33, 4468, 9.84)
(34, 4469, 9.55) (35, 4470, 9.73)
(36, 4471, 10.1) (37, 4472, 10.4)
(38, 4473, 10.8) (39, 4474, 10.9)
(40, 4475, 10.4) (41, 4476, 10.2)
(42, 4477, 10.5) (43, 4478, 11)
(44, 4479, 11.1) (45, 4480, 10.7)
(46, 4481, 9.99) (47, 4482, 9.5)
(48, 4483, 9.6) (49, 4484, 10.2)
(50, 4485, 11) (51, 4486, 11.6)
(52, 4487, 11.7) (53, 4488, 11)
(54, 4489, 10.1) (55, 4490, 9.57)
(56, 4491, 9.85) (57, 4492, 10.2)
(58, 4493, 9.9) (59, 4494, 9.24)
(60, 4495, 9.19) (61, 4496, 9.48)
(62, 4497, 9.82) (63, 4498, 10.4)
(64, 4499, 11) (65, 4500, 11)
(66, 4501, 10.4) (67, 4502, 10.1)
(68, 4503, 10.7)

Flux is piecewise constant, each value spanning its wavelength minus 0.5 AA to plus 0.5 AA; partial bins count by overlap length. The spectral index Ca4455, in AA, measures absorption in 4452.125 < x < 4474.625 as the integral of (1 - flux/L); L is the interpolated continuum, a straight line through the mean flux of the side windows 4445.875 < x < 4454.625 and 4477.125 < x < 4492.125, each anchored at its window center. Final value 2.4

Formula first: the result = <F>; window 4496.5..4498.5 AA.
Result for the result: 10.1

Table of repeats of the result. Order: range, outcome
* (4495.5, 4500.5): 10.3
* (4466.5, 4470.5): 9.78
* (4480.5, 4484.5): 9.82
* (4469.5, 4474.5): 10.4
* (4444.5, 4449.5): 10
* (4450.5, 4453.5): 9.27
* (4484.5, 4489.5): 11.1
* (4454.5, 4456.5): 6.04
